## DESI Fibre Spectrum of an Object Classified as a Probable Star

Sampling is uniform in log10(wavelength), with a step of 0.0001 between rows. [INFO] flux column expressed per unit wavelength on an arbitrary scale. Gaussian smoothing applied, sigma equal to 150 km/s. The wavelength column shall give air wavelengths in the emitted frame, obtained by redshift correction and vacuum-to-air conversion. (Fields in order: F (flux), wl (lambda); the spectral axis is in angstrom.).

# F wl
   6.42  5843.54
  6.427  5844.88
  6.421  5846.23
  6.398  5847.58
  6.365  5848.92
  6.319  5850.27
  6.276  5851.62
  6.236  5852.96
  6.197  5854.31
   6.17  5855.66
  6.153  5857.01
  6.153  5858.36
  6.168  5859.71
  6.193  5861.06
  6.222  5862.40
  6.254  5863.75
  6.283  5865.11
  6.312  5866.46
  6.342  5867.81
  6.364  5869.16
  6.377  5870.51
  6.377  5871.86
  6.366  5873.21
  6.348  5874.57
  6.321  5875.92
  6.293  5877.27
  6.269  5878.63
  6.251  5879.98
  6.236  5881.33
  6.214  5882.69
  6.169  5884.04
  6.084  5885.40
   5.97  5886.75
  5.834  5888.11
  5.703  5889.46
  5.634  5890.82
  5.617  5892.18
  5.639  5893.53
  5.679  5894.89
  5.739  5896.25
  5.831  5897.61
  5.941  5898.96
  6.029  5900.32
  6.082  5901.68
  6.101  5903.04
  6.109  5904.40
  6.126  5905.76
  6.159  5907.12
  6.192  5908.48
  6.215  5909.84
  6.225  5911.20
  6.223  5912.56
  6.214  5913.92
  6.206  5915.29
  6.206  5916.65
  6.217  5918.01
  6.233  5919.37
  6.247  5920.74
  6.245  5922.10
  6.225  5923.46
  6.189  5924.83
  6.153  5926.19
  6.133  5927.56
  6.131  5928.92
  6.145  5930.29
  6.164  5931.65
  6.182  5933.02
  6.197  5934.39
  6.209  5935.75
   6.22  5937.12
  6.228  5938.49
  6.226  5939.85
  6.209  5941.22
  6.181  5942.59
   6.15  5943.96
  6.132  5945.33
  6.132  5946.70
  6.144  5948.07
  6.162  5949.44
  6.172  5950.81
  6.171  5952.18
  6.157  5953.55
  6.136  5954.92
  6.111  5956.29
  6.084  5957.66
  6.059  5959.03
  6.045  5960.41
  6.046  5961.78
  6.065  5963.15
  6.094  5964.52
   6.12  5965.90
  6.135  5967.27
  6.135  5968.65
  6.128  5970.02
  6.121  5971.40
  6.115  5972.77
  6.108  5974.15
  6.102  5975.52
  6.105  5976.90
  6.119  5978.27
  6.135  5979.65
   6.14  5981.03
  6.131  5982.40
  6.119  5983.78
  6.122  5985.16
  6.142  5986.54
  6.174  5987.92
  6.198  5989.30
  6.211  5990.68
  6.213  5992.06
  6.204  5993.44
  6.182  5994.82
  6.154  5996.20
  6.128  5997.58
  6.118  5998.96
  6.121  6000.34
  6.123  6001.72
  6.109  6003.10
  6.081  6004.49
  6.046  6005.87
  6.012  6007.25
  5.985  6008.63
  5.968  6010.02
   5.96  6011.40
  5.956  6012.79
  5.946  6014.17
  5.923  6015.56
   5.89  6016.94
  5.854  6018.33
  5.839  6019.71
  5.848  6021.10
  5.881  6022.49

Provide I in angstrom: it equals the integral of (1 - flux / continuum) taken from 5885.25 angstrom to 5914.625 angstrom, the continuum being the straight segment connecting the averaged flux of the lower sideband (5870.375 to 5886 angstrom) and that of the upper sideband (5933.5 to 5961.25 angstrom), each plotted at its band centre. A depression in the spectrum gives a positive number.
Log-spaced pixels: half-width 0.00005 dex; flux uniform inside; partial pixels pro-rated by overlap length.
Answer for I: 1.3 angstrom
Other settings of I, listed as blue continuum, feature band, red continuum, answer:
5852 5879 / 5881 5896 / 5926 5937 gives 0.9 angstrom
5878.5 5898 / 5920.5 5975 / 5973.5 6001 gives -0.9 angstrom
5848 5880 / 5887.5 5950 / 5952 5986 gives 1.0 angstrom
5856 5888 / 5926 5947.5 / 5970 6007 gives 0.0 angstrom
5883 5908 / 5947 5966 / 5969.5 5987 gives -0.1 angstrom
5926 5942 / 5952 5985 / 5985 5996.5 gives 0.4 angstrom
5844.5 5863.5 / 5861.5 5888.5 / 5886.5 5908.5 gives -0.7 angstrom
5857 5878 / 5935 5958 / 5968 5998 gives 0.1 angstrom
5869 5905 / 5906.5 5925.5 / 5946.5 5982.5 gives -0.4 angstrom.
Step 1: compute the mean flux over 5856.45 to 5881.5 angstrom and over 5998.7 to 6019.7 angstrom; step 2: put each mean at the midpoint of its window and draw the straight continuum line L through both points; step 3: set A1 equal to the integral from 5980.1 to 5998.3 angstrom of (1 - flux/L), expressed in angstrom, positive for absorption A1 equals -0.37 angstrom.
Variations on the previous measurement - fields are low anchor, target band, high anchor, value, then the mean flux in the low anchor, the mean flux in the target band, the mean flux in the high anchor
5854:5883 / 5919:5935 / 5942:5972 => 0.0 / 6.27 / 6.18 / 6.12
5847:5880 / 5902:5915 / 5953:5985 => 0.1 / 6.28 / 6.17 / 6.11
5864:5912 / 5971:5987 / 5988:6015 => -0.1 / 6.1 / 6.12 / 6.09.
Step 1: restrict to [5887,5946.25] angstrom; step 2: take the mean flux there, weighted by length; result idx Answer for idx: 6.09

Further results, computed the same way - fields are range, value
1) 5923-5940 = 6.18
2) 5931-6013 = 6.13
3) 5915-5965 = 6.16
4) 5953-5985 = 6.11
